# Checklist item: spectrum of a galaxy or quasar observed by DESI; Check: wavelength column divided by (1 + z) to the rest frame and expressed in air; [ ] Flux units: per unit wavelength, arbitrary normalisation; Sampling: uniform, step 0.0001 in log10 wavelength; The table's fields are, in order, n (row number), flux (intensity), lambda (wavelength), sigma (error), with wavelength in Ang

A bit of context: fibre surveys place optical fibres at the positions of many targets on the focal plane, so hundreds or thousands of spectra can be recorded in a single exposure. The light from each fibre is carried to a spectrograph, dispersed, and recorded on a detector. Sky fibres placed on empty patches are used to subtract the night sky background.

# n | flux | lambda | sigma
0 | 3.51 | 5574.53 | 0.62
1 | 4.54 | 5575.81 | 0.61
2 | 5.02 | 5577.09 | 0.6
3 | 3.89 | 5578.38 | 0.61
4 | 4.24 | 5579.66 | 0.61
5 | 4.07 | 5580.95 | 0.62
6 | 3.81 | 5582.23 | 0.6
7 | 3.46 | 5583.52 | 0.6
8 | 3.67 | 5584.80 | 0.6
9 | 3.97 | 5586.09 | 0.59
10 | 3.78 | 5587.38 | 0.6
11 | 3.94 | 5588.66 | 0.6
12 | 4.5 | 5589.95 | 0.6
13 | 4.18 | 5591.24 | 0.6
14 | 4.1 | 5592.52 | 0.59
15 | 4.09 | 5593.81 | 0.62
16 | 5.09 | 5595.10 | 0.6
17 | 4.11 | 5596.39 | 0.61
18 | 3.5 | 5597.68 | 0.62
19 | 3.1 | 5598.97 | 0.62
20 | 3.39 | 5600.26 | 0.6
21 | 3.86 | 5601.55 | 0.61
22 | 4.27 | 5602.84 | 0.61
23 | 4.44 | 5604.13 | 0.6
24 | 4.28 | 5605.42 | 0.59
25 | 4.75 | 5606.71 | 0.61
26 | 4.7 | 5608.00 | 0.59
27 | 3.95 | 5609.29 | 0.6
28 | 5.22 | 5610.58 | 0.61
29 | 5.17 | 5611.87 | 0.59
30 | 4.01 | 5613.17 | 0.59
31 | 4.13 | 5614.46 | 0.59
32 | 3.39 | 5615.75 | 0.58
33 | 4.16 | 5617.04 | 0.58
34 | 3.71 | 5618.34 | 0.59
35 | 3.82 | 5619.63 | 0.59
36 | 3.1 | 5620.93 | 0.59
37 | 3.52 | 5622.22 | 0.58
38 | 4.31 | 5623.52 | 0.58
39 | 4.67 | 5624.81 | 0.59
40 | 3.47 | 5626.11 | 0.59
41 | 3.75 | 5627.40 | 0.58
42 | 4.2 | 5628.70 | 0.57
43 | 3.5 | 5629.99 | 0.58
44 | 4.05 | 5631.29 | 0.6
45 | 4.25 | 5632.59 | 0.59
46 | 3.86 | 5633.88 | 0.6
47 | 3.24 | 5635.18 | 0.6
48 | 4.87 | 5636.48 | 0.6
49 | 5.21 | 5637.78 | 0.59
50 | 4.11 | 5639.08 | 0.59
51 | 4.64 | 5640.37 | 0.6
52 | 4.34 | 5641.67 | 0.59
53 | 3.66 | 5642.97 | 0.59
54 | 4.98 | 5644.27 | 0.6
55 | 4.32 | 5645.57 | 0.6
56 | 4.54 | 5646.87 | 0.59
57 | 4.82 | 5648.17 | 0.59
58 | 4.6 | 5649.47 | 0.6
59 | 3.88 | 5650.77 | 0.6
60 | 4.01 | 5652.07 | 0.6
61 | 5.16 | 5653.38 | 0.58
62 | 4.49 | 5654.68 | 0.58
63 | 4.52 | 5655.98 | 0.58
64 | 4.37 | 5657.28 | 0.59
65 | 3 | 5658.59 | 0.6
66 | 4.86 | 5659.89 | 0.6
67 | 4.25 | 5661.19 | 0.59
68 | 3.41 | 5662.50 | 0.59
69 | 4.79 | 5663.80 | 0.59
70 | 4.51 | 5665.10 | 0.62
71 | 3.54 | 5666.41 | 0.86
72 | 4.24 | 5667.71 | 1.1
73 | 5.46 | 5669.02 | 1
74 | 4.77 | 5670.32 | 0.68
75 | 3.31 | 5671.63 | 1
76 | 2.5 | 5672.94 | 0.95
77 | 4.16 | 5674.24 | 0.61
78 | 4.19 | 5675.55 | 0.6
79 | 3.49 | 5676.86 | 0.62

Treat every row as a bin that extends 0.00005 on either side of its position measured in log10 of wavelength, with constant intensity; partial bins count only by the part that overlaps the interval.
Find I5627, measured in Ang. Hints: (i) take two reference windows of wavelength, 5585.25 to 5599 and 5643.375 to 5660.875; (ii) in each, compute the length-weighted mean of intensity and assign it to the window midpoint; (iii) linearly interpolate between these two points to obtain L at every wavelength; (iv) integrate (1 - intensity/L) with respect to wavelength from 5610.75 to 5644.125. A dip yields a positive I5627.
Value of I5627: 1.5 Ang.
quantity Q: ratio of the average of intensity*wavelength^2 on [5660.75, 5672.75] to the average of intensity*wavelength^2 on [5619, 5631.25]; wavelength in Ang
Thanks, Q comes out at 1.11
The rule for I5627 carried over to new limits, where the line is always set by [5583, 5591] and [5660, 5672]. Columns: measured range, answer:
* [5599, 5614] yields -1.1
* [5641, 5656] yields -0.8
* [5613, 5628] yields 0.9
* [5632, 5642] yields -0.4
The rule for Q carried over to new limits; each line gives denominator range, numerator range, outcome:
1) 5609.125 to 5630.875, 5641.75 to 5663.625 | 1.09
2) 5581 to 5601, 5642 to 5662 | 1.14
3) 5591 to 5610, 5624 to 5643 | 1.02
